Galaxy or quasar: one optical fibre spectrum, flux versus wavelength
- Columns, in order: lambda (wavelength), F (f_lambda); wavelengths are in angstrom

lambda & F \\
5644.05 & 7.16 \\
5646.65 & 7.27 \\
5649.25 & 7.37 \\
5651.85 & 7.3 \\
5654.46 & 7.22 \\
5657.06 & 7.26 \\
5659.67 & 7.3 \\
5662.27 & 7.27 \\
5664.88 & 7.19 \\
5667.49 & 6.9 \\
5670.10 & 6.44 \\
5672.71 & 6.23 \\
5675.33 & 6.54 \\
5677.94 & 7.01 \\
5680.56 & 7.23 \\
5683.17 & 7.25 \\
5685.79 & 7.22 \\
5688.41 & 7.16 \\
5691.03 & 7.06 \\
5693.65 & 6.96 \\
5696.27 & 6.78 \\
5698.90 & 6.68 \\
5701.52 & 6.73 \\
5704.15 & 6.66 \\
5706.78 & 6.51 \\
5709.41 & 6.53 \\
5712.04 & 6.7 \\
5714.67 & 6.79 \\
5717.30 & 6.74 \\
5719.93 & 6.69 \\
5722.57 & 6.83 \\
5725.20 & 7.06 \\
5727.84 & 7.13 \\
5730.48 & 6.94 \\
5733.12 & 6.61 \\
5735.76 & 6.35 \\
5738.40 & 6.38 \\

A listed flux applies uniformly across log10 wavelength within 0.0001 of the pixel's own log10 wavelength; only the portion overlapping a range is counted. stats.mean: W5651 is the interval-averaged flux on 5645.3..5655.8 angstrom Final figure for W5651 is 7.29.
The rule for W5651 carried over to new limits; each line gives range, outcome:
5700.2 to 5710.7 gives 6.61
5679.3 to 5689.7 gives 7.22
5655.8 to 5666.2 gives 7.25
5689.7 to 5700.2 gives 6.87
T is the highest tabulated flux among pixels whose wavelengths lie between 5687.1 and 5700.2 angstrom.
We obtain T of 7.16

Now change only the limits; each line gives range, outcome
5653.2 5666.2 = 7.3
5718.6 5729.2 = 7.13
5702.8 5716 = 6.79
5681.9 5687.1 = 7.25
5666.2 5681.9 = 7.23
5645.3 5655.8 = 7.37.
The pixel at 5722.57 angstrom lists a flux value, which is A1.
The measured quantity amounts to 6.83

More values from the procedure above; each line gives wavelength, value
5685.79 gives 7.22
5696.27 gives 6.78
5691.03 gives 7.06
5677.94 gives 7.01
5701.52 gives 6.73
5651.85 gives 7.3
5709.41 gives 6.53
